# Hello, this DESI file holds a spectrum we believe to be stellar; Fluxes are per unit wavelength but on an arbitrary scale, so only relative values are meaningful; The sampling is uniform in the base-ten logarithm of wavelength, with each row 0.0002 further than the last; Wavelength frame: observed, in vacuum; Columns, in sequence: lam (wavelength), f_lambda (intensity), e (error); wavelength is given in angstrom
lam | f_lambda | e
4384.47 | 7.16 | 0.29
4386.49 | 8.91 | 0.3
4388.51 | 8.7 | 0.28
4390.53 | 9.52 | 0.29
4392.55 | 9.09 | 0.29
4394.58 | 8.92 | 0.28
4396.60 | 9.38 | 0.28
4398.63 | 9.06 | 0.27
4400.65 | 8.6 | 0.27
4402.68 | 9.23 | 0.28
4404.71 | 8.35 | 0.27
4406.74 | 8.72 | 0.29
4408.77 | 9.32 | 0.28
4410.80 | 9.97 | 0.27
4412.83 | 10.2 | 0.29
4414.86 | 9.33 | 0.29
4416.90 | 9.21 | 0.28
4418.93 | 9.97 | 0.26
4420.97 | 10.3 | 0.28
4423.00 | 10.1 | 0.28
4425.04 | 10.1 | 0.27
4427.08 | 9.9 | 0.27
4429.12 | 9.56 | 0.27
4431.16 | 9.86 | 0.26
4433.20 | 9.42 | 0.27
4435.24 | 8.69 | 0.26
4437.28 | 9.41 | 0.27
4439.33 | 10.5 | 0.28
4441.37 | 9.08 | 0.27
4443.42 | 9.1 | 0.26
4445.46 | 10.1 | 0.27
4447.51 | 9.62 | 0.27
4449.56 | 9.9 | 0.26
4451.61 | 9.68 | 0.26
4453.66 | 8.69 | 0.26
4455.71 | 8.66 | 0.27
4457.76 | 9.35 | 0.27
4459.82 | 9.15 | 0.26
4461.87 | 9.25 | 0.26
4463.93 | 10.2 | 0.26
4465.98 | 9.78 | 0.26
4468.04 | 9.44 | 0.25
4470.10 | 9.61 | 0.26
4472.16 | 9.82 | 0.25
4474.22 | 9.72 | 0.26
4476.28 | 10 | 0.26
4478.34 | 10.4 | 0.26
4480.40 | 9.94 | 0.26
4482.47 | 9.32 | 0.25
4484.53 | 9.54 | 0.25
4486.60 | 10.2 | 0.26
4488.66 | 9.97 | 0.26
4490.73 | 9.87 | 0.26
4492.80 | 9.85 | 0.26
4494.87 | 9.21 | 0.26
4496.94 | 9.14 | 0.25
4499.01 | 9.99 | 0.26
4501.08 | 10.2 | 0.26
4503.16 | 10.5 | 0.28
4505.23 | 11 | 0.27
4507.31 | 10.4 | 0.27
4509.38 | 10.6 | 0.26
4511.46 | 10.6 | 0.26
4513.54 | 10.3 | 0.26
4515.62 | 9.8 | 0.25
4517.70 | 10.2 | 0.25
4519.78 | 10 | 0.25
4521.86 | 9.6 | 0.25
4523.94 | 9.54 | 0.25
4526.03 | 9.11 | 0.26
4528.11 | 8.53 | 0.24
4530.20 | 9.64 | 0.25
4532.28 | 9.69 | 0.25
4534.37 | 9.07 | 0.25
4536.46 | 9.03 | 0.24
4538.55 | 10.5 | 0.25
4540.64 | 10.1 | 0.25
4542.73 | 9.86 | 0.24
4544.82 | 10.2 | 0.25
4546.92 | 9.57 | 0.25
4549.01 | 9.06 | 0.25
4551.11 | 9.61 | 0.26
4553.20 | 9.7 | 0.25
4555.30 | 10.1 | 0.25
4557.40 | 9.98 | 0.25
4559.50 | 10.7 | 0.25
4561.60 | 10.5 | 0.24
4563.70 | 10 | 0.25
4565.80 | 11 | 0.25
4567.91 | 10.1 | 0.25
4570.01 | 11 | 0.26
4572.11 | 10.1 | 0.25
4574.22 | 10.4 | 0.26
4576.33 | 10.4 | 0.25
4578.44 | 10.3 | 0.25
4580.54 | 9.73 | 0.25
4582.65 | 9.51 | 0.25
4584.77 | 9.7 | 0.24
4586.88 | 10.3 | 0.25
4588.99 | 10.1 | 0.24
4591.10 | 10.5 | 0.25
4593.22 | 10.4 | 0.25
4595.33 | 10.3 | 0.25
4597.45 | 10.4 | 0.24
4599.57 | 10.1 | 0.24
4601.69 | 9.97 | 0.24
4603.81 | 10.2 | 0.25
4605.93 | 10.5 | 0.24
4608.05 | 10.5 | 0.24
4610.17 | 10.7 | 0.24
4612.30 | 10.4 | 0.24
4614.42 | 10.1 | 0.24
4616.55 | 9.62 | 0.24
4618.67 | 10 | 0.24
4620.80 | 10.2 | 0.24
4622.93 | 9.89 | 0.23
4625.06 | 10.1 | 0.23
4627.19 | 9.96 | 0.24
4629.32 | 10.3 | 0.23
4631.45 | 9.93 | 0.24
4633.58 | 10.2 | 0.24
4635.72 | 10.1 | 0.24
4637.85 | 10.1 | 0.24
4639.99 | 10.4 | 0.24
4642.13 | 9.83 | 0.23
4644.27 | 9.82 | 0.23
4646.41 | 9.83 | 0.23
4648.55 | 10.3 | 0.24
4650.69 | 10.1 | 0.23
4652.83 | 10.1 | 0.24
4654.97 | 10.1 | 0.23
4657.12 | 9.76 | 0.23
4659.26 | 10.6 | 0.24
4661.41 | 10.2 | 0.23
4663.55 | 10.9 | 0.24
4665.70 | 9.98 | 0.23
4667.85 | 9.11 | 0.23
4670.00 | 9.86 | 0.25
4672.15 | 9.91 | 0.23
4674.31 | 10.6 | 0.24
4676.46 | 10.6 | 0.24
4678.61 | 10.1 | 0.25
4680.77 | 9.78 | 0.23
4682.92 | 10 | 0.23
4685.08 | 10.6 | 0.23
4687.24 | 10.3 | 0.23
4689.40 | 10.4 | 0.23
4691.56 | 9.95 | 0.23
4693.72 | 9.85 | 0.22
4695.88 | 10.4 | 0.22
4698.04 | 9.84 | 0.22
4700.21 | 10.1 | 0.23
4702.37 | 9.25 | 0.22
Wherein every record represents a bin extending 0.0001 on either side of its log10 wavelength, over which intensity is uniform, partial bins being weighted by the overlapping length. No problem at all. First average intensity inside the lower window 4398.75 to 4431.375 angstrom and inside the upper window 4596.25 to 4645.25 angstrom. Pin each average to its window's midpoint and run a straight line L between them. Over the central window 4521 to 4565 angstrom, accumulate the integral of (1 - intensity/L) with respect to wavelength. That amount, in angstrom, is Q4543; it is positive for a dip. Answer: 0.8 angstrom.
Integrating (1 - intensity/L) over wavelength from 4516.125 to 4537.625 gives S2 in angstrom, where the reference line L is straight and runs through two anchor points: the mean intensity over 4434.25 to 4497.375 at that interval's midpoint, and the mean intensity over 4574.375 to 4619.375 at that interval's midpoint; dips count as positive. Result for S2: 0.9 angstrom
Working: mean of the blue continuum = 9.59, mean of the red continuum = 10.2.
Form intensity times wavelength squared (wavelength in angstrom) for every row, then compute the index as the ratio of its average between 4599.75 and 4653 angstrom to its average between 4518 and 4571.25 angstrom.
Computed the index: 1.1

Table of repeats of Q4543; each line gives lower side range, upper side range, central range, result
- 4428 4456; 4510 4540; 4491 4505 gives -0.4 angstrom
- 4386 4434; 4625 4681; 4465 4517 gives -1.8 angstrom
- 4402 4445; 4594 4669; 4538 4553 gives 0.1 angstrom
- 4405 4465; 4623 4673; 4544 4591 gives -1.1 angstrom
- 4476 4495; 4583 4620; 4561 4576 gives -0.5 angstrom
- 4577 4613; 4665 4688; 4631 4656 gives 0.1 angstrom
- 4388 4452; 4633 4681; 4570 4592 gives -0.5 angstrom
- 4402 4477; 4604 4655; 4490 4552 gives -0.2 angstrom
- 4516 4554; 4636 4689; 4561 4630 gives -2.5 angstrom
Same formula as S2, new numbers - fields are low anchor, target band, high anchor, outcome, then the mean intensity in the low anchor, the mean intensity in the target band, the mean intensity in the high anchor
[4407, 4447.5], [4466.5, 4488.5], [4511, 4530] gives -0.26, 9.67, 9.81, 9.71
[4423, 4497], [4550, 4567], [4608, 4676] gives -0.53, 9.62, 10.2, 10.1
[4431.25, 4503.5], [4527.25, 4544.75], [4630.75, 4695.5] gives 0.36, 9.63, 9.6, 10.1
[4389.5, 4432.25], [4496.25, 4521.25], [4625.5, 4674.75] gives -1.33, 9.46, 10.2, 10.1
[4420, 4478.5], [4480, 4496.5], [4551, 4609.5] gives 0.16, 9.62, 9.71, 10.2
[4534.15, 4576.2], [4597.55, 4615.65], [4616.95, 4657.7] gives -0.46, 10.1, 10.3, 10.1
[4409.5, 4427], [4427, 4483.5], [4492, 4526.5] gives 2.10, 9.89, 9.57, 10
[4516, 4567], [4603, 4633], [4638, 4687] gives -0.51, 9.81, 10.2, 10.1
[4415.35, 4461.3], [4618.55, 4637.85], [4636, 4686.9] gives -0.09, 9.56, 10.1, 10.1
